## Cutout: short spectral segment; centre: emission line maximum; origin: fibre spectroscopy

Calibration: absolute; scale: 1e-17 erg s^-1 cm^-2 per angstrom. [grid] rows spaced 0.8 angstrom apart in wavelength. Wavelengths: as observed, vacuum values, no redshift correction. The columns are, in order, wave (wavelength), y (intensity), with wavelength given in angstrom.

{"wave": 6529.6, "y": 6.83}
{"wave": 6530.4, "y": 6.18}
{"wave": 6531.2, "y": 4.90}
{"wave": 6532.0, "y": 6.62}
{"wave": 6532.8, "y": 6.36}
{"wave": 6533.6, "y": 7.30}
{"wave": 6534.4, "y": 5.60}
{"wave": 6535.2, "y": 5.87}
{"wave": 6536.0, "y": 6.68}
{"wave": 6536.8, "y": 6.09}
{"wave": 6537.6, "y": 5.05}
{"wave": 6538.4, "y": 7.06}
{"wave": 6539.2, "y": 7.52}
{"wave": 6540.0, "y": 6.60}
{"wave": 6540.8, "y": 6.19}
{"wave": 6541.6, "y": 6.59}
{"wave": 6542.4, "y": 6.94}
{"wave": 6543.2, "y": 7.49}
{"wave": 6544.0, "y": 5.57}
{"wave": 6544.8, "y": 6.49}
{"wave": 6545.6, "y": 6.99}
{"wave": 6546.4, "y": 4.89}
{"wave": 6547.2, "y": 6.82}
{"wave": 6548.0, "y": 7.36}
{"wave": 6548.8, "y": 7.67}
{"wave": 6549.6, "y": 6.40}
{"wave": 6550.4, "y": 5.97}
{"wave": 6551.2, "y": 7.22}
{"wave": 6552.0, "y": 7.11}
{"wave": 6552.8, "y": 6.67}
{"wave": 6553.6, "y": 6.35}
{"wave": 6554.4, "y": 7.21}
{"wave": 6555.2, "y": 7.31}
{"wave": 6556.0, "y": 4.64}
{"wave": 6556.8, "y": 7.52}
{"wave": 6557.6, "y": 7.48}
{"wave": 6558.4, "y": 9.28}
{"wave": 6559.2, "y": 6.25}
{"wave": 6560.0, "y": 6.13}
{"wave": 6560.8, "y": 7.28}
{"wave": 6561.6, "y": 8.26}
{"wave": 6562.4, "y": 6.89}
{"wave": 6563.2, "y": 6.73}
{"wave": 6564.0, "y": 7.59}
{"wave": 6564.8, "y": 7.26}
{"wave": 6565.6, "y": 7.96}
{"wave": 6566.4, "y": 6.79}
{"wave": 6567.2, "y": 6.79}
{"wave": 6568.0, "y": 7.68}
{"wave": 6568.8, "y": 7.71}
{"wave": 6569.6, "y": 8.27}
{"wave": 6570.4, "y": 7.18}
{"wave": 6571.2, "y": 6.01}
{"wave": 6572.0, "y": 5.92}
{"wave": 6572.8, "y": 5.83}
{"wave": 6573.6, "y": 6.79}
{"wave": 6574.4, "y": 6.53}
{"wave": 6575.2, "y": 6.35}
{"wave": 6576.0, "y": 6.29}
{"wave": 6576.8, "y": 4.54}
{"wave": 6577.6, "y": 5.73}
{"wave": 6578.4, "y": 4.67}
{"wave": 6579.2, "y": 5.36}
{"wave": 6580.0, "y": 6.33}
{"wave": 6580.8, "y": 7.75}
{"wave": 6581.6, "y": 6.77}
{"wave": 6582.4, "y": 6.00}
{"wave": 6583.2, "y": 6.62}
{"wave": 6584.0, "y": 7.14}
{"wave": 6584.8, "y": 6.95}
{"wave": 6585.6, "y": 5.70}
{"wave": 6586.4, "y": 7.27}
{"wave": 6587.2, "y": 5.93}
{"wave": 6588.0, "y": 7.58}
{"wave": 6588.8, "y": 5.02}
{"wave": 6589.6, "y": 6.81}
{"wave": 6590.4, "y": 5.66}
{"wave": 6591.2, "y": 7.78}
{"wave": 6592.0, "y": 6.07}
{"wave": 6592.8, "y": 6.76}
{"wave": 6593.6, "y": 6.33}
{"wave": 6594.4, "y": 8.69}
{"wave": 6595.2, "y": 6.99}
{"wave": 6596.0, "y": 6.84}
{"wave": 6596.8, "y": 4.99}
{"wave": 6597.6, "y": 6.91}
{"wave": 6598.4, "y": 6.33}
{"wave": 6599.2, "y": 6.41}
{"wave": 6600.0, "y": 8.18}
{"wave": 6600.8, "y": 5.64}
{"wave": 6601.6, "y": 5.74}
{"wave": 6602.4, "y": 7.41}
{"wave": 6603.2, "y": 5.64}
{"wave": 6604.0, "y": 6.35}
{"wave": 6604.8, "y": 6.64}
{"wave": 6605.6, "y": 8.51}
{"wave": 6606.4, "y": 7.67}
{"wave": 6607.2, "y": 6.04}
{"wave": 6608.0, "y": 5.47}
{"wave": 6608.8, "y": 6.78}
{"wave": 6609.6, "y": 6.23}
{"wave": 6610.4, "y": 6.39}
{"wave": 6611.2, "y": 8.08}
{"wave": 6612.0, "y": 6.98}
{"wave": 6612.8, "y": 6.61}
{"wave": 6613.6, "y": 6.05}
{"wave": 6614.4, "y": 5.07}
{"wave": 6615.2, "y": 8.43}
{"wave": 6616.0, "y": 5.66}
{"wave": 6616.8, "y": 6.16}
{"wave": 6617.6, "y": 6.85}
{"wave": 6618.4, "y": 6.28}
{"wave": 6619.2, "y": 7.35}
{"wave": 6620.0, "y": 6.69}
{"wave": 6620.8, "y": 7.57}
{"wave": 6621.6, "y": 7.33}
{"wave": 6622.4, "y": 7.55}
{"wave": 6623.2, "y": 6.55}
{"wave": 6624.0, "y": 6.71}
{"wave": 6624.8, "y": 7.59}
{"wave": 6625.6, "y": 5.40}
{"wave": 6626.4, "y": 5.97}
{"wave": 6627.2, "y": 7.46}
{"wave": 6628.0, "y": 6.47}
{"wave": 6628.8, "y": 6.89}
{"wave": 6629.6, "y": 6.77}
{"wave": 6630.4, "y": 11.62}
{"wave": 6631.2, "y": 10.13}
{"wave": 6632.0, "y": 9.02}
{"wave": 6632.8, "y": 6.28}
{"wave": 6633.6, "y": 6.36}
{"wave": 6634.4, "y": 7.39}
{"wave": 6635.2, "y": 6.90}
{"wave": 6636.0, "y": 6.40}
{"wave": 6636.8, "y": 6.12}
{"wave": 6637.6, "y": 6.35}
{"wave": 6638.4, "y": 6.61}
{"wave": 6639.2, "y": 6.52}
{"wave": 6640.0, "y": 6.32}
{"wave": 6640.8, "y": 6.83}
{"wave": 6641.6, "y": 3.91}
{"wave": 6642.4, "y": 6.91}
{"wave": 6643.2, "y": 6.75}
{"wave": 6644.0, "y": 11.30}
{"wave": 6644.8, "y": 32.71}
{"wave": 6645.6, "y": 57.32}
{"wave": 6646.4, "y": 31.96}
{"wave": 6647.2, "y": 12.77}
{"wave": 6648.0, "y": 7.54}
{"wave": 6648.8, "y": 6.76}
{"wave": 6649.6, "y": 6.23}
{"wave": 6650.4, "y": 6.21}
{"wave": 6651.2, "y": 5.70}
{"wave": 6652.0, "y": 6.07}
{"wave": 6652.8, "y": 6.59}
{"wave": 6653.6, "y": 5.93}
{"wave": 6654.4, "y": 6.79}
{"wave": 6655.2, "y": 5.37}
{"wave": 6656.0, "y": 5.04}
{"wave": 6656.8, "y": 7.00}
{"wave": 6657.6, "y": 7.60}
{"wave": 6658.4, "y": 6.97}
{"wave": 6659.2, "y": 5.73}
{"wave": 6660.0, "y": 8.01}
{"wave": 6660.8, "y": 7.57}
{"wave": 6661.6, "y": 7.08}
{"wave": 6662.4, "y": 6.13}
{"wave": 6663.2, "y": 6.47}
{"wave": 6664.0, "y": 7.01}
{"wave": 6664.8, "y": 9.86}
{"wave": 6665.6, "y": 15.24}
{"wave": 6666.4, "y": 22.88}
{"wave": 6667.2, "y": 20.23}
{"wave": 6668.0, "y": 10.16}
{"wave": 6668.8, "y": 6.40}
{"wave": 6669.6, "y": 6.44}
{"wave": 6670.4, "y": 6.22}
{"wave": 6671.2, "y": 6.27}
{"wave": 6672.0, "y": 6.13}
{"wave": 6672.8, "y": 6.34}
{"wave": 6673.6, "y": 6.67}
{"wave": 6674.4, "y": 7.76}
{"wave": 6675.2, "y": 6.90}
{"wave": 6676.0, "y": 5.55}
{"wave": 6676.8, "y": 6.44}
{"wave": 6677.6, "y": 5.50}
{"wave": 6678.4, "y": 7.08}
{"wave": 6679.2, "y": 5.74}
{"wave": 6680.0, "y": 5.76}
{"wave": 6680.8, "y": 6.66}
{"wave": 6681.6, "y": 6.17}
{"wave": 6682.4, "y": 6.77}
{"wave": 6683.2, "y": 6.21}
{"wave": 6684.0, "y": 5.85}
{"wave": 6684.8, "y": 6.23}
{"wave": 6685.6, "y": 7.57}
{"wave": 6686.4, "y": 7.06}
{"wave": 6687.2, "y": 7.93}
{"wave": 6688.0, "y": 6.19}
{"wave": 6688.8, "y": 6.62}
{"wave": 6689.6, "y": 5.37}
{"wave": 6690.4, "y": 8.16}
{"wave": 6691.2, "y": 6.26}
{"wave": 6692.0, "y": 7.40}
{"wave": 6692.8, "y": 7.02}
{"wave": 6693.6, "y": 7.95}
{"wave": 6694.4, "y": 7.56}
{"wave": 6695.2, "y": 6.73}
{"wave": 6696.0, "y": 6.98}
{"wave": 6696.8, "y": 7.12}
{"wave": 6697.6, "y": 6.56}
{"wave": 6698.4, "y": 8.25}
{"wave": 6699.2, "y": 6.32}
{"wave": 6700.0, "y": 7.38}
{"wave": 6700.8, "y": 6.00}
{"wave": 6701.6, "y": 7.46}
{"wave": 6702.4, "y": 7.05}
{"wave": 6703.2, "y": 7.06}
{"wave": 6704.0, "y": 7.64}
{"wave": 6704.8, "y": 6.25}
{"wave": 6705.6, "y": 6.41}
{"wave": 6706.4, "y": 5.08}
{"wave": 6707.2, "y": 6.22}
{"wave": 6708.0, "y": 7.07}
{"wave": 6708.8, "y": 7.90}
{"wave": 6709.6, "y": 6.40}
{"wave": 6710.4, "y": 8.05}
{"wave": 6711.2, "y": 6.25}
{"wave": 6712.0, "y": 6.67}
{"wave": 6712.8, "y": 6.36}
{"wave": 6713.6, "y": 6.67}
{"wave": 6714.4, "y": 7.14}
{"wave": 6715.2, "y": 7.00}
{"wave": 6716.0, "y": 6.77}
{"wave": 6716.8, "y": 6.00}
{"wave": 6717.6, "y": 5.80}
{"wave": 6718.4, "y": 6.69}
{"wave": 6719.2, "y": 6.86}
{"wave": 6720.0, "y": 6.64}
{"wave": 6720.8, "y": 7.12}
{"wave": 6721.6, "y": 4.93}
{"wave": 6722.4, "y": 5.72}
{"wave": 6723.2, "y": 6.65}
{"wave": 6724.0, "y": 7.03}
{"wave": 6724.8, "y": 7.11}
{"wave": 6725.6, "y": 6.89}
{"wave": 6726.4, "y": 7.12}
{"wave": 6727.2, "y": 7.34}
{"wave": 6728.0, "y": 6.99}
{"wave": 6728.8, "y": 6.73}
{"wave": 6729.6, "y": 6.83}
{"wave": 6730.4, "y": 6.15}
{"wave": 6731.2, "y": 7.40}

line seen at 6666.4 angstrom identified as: [N II]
